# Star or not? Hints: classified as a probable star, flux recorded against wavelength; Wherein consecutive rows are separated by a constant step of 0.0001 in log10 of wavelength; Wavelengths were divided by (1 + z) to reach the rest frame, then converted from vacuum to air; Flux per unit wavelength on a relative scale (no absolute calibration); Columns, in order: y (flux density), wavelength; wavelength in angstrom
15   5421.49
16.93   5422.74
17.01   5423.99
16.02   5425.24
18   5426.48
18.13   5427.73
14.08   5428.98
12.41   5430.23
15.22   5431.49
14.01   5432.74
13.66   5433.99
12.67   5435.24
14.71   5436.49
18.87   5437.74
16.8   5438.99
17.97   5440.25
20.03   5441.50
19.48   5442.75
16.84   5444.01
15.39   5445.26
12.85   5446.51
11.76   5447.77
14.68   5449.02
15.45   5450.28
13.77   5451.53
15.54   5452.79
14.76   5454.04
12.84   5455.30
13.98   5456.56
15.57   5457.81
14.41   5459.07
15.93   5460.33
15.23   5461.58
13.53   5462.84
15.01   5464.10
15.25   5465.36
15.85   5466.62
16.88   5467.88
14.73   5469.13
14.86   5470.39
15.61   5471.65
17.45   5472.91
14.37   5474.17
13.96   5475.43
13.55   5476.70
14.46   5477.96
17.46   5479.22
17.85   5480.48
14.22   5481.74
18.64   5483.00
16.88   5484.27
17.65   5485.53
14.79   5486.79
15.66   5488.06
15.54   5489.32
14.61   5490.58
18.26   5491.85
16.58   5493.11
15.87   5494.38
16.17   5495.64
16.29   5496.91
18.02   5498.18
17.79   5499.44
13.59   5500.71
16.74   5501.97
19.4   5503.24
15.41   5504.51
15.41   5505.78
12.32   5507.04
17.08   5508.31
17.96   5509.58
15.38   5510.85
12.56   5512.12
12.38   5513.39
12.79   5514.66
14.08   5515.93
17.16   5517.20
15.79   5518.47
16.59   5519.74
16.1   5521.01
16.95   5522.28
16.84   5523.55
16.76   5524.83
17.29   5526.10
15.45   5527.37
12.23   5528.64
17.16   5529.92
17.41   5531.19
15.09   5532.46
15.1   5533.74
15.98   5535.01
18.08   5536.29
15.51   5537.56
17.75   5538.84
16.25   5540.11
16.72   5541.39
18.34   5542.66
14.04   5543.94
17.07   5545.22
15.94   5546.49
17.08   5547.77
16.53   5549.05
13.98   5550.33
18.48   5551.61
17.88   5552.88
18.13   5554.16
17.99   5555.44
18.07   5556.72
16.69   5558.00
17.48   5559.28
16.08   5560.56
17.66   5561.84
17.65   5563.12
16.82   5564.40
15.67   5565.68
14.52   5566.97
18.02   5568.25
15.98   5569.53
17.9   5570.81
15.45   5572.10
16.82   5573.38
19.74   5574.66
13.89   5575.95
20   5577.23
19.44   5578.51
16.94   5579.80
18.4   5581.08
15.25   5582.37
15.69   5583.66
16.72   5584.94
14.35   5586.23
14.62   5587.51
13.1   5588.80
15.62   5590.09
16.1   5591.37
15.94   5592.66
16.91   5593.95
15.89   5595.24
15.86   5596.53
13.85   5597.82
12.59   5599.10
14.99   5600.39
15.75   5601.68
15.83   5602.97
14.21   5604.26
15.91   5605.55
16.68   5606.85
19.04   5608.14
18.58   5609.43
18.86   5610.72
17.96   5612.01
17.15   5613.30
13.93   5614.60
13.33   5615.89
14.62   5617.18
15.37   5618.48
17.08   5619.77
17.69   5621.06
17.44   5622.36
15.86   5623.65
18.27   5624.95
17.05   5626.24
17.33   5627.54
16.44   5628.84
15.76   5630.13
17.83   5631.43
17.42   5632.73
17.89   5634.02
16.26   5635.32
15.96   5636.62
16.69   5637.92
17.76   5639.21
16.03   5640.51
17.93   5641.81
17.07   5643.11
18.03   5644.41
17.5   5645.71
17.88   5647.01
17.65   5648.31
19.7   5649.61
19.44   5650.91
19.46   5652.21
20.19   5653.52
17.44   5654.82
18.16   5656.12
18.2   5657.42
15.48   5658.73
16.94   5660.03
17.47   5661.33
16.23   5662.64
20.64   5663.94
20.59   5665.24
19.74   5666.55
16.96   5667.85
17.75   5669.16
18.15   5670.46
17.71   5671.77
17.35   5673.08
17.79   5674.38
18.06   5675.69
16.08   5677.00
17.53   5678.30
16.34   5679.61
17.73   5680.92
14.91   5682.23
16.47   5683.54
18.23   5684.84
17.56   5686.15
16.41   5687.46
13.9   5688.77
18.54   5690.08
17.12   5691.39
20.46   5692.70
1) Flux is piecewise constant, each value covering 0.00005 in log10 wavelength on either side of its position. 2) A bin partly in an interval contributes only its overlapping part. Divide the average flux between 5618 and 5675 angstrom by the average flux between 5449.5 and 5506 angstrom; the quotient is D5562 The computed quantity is 1.12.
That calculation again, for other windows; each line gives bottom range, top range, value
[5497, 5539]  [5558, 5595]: 1.04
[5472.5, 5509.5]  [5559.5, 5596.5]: 1.02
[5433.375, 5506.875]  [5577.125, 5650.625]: 1.05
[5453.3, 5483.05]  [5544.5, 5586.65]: 1.11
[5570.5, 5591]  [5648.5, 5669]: 1.12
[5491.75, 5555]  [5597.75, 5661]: 1.05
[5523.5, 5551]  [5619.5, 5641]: 1.05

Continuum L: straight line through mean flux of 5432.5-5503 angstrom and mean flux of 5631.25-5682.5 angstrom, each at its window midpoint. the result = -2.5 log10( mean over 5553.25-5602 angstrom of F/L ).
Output 0.03 mag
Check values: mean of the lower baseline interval 15.7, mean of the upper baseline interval 17.7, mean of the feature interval 16.4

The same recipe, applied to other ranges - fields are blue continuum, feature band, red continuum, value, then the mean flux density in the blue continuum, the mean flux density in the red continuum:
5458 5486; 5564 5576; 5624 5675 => 0.01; 15.6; 17.7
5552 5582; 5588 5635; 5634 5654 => 0.09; 17.3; 17.8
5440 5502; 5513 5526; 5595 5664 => 0.03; 15.7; 16.9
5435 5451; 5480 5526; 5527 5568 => 0.02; 16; 16.5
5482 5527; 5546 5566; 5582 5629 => -0.07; 16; 16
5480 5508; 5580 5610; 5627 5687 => 0.09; 16.3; 17.6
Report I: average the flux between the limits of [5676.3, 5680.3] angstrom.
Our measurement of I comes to 16.7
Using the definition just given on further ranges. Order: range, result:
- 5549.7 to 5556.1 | 17.3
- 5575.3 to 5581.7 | 17.7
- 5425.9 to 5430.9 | 15.6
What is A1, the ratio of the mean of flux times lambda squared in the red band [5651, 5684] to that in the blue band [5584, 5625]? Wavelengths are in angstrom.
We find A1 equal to 1.14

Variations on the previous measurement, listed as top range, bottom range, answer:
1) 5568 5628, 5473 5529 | 1.07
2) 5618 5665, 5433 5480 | 1.22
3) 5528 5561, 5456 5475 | 1.12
